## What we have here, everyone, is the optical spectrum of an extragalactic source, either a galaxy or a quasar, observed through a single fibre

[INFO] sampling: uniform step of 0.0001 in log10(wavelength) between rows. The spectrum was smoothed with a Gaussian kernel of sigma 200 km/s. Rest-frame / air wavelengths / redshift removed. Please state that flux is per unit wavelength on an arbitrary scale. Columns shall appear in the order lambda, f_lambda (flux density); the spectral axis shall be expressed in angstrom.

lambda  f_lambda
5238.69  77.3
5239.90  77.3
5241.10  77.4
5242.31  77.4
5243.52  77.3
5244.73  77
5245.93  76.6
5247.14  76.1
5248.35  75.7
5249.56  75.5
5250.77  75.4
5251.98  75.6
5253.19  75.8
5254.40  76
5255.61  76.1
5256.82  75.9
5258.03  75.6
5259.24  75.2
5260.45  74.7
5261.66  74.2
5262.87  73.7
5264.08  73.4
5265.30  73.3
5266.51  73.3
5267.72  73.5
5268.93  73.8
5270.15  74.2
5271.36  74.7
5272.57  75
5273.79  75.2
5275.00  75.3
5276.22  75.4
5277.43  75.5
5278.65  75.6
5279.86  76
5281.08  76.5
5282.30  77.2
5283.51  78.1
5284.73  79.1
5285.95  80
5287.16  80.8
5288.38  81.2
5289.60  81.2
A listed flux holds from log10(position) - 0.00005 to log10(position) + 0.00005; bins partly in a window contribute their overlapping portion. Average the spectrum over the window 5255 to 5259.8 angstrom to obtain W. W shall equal 75.7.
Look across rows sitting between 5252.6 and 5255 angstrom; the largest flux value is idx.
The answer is 76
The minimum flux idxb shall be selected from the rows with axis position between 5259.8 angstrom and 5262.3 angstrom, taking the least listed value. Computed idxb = 74.2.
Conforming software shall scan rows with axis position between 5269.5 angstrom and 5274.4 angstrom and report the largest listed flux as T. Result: 75.2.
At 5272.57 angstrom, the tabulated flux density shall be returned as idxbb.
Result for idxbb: 75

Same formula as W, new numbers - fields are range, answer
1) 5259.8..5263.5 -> 74.3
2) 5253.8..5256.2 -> 76.1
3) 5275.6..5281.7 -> 75.7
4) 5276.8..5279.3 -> 75.7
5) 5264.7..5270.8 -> 73.7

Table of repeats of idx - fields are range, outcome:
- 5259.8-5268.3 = 74.7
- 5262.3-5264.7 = 73.7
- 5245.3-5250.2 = 76.6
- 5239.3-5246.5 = 77.4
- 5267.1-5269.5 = 73.8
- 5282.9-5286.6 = 80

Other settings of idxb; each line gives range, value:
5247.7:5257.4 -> 75.4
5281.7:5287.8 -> 77.2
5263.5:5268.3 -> 73.3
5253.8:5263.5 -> 73.7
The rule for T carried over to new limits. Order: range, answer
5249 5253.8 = 75.8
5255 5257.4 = 76.1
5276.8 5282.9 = 77.2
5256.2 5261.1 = 75.9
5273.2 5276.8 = 75.4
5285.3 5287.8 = 80.8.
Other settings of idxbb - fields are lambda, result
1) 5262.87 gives 73.7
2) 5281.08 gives 76.5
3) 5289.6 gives 81.2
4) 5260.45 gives 74.7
